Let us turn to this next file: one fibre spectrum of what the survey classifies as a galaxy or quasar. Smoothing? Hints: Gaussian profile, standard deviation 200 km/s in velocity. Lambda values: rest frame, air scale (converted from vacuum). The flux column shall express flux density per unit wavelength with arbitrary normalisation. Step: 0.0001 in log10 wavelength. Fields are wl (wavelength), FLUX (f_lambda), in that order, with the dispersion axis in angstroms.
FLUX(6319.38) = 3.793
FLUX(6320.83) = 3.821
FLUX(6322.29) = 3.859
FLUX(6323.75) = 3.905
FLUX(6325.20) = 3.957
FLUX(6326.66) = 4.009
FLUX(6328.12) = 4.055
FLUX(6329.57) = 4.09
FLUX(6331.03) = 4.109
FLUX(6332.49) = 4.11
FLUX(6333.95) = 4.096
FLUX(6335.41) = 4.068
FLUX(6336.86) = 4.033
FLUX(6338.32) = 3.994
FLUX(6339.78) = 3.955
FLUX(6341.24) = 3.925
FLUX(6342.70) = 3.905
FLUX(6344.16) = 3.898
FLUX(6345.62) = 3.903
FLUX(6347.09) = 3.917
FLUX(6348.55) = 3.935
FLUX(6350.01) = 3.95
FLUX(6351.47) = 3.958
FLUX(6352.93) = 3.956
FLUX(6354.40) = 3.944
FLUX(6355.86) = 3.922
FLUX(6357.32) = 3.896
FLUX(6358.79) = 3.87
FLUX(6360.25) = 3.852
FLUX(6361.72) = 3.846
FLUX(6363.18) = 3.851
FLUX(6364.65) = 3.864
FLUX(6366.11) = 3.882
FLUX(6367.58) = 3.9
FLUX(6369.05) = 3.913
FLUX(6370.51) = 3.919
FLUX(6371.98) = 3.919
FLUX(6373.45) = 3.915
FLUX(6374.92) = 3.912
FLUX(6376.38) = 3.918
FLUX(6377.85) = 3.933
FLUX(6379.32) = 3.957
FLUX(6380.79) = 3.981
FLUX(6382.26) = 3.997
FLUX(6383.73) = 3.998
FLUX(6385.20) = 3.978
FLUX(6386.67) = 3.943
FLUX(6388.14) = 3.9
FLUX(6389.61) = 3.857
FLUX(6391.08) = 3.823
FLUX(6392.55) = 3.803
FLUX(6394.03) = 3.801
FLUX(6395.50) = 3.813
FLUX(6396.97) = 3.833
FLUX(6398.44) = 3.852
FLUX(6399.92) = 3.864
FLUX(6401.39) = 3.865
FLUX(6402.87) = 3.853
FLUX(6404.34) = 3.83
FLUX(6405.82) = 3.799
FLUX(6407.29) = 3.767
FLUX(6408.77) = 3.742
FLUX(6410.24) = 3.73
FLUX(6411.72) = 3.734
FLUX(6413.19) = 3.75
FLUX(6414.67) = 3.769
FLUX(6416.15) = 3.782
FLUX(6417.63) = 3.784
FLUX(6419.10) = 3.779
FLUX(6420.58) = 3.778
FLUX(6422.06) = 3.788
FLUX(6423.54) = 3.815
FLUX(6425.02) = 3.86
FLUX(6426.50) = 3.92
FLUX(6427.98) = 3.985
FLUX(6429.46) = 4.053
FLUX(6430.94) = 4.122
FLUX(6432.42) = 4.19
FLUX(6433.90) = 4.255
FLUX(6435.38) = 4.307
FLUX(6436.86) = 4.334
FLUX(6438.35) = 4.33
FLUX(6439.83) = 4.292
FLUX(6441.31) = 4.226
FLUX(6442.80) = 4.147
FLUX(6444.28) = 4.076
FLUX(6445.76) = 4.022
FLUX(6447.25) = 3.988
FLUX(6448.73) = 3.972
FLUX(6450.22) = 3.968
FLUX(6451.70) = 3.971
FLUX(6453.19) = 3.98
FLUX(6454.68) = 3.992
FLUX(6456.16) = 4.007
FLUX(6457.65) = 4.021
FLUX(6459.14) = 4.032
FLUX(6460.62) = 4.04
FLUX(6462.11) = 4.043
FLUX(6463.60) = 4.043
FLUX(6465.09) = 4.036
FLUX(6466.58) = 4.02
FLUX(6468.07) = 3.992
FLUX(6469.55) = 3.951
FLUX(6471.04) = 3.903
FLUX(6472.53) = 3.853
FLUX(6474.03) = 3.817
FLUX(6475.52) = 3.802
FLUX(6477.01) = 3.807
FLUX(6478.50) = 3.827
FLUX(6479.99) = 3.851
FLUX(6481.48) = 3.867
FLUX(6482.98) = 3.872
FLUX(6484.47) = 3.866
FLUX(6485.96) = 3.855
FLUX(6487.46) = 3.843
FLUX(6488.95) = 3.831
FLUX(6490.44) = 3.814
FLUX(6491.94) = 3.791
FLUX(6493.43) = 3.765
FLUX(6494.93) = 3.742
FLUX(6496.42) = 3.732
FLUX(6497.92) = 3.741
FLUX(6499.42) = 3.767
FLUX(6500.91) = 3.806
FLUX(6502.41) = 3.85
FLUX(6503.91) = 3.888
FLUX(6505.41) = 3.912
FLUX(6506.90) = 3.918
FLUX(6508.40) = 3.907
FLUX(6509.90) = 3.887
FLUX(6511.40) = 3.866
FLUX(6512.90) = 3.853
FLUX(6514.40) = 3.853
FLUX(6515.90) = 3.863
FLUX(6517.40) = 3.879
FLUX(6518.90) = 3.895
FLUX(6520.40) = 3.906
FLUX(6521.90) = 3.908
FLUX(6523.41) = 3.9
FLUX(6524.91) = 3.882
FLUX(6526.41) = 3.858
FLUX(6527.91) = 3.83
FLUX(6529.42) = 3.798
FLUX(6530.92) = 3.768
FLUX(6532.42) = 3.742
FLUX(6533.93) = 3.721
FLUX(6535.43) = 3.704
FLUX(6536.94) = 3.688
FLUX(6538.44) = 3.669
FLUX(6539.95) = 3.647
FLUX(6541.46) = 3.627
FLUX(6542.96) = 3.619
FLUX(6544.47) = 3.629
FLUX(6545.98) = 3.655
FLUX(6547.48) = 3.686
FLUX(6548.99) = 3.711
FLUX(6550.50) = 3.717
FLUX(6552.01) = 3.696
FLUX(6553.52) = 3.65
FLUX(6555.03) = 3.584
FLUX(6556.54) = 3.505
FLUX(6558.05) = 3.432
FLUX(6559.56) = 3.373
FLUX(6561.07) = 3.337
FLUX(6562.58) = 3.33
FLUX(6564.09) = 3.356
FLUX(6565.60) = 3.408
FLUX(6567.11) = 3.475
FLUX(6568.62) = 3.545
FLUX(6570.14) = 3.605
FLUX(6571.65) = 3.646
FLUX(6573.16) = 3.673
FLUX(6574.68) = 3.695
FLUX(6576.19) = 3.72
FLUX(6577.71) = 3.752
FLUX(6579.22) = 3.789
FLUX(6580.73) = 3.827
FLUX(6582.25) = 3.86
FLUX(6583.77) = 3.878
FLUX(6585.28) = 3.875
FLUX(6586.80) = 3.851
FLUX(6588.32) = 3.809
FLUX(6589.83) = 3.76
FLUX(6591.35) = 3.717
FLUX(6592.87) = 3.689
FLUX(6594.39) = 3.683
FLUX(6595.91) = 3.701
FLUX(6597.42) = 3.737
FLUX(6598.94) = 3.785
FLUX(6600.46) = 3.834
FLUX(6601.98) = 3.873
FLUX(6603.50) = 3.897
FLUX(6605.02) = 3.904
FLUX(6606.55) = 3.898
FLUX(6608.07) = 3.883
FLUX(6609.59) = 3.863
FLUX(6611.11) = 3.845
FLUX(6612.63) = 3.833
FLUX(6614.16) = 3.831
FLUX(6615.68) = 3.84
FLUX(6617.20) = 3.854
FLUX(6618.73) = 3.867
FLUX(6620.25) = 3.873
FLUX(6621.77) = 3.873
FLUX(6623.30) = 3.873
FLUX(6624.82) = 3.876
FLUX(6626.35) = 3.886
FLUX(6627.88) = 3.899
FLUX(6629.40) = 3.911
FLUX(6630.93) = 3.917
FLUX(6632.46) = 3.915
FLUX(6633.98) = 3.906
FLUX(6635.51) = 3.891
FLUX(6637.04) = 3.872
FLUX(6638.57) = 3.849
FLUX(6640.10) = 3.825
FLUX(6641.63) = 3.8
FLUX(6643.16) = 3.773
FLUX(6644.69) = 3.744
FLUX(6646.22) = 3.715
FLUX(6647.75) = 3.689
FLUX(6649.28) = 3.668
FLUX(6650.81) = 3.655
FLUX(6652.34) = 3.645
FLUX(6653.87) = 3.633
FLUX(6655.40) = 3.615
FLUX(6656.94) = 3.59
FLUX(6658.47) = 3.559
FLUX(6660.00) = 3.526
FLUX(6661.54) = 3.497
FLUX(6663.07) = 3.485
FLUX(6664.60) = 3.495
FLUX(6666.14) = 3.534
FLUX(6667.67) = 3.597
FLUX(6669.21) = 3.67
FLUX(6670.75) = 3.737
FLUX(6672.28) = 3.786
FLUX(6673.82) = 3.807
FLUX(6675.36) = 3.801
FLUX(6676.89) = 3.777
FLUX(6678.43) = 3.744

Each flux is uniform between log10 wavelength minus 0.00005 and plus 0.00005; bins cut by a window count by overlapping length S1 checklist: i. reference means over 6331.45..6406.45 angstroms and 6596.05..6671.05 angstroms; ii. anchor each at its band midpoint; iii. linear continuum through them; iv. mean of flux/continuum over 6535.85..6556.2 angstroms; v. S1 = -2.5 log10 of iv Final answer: 0.05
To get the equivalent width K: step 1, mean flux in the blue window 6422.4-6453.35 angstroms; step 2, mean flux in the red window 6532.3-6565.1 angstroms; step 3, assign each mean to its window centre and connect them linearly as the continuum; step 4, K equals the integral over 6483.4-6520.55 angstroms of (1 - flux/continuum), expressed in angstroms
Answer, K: -0.42 angstroms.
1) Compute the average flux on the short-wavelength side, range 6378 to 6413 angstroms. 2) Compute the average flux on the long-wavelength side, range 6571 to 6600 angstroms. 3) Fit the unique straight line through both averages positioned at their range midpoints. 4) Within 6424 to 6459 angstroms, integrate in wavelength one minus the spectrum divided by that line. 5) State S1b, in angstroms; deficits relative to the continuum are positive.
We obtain -2.3 angstroms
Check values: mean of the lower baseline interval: 3.86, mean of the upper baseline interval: 3.76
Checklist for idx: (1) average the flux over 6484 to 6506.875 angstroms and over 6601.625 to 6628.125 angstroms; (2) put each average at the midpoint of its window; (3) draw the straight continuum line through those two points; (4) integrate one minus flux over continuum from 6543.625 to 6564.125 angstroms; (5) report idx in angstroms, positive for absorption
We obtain 1.5 angstroms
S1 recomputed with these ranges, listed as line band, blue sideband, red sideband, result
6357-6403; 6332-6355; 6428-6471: 0.03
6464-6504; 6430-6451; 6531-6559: 0.03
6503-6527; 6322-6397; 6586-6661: -0.01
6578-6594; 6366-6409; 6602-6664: 0.00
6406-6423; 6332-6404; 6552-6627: 0.03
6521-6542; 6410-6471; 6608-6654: 0.04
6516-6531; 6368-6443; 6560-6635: -0.01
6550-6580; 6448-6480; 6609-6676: 0.08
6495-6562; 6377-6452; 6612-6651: 0.04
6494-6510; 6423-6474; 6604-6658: 0.04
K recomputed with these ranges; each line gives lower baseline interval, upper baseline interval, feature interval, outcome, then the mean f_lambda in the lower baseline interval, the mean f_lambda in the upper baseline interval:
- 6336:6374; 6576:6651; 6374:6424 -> 0.7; 3.92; 3.82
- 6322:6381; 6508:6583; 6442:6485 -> -1.8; 3.95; 3.7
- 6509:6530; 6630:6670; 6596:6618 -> -0.5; 3.87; 3.69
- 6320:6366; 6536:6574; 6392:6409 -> 0.1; 3.95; 3.57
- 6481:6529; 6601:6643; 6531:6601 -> 3.6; 3.85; 3.87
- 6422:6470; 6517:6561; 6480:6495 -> 0.3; 4.06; 3.71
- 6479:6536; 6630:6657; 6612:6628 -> -0.4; 3.84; 3.77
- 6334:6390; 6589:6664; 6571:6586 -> 0.1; 3.93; 3.78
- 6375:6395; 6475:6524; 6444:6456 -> -0.4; 3.91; 3.84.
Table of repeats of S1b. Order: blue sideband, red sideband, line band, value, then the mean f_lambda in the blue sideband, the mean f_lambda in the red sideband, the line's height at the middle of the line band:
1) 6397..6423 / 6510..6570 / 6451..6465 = -1.0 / 3.79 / 3.68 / 3.75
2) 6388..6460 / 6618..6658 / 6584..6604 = 0.2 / 3.94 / 3.8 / 3.83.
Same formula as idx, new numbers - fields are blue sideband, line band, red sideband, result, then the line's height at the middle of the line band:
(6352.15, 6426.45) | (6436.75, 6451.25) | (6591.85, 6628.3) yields -1.01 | 3.85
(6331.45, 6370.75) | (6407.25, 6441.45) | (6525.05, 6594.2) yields -1.07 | 3.84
